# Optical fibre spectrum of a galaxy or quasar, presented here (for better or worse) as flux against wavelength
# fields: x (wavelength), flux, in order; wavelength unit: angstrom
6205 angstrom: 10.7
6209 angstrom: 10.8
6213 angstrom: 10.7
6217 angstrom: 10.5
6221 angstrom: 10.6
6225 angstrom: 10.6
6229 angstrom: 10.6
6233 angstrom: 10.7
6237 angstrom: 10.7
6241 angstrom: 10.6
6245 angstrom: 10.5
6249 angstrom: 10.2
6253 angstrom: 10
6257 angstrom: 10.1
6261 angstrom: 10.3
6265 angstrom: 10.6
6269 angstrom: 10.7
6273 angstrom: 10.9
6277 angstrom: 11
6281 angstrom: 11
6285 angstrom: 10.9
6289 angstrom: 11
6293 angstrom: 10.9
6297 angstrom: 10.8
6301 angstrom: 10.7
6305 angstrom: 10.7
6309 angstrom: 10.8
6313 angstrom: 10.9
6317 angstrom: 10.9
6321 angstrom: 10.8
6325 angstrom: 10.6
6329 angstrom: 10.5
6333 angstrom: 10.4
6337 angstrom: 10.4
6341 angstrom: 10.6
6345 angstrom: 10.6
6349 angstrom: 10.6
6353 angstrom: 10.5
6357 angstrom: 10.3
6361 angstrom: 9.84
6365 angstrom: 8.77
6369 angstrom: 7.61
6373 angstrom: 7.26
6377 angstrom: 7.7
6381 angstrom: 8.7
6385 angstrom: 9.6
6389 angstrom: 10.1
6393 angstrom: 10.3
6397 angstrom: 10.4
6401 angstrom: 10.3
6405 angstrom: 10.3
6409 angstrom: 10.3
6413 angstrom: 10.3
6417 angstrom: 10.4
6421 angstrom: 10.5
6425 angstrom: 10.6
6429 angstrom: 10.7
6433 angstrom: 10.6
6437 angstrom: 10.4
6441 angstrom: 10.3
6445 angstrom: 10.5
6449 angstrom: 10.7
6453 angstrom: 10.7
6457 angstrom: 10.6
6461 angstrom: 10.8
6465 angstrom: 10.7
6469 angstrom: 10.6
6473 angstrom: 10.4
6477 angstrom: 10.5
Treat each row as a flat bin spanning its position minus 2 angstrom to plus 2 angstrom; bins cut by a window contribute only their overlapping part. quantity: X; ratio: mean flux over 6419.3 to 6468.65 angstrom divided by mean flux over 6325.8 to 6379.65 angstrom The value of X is 1.1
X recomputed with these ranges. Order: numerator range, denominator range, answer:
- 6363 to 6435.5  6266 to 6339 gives 0.90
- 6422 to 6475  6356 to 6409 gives 1.13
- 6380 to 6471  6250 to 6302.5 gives 0.97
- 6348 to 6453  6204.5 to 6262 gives 0.94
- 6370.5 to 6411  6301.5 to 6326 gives 0.88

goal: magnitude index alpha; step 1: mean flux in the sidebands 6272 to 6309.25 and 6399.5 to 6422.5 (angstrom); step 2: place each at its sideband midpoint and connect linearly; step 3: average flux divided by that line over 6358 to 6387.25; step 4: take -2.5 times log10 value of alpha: 0.222 mag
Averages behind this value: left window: 10.9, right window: 10.3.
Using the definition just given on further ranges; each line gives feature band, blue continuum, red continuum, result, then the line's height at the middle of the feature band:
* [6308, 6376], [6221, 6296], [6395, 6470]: 0.06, 10.6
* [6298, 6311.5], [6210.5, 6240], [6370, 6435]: -0.05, 10.3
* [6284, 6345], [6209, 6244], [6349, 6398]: -0.09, 9.83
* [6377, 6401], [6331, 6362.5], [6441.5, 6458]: 0.09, 10.5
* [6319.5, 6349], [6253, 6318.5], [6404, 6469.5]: 0.01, 10.7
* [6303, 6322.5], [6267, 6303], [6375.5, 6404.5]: -0.03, 10.6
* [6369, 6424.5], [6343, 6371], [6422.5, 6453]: 0.06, 10.1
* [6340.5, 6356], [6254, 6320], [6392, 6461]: 0.01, 10.6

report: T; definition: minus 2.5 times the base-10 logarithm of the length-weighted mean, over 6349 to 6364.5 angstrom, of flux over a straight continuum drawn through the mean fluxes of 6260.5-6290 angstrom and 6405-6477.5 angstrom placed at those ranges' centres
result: 0.06 mag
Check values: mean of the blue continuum 10.8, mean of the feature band 10.1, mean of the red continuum 10.5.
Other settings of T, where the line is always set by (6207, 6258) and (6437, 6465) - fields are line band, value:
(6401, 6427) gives 0.02 mag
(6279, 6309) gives -0.03 mag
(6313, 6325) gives -0.03 mag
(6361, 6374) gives 0.27 mag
